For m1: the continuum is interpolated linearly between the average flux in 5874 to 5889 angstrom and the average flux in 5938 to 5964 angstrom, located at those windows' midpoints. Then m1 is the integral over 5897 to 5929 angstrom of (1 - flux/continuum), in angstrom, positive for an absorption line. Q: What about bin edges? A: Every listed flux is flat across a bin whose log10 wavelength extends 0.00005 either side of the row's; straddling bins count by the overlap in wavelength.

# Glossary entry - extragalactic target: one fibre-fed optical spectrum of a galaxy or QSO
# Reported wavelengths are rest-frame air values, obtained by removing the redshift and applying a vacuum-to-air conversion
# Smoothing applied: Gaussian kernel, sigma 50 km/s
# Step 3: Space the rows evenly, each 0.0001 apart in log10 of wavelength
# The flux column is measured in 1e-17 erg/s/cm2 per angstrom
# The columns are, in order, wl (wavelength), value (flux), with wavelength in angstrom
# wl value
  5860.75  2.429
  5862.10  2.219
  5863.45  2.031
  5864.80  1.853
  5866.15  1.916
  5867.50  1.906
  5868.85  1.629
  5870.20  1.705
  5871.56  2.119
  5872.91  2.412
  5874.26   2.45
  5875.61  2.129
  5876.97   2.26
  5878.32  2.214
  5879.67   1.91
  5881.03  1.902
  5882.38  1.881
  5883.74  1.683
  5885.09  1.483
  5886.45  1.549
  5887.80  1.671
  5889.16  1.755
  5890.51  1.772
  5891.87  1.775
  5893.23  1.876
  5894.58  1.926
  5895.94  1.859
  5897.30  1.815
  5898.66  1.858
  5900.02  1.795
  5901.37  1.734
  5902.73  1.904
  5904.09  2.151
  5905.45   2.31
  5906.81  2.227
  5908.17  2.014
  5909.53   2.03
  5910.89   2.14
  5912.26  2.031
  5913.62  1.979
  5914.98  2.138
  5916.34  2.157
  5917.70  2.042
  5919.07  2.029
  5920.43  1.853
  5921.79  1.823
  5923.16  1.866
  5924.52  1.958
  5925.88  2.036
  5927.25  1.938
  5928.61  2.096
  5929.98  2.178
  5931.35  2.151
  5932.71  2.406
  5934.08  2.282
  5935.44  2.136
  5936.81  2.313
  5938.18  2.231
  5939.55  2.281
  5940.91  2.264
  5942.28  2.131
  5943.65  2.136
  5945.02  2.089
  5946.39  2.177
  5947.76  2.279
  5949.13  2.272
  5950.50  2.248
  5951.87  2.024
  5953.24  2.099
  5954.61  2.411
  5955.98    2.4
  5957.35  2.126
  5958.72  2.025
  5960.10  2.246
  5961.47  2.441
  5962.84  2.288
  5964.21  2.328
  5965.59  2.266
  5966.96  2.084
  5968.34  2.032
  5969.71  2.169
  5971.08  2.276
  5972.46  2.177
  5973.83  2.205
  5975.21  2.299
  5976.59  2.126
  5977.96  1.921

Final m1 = 0.7 angstrom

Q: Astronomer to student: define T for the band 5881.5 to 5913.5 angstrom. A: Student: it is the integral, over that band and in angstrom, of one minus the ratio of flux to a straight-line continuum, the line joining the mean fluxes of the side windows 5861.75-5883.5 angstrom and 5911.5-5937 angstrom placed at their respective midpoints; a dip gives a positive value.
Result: 2.6 angstrom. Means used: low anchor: 2.02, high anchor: 2.07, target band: 1.88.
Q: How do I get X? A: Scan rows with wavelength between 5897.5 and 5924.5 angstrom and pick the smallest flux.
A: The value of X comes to 1.734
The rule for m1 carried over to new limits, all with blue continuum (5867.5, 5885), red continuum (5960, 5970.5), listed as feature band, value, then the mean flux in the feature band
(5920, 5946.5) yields 0.4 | 2.12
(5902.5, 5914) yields -0.1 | 2.1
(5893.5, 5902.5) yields 1.0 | 1.84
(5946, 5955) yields -0.1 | 2.21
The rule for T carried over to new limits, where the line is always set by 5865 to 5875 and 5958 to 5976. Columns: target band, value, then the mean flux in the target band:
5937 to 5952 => -0.2 angstrom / 2.2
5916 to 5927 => 0.8 angstrom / 1.96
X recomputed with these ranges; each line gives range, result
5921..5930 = 1.823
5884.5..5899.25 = 1.483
